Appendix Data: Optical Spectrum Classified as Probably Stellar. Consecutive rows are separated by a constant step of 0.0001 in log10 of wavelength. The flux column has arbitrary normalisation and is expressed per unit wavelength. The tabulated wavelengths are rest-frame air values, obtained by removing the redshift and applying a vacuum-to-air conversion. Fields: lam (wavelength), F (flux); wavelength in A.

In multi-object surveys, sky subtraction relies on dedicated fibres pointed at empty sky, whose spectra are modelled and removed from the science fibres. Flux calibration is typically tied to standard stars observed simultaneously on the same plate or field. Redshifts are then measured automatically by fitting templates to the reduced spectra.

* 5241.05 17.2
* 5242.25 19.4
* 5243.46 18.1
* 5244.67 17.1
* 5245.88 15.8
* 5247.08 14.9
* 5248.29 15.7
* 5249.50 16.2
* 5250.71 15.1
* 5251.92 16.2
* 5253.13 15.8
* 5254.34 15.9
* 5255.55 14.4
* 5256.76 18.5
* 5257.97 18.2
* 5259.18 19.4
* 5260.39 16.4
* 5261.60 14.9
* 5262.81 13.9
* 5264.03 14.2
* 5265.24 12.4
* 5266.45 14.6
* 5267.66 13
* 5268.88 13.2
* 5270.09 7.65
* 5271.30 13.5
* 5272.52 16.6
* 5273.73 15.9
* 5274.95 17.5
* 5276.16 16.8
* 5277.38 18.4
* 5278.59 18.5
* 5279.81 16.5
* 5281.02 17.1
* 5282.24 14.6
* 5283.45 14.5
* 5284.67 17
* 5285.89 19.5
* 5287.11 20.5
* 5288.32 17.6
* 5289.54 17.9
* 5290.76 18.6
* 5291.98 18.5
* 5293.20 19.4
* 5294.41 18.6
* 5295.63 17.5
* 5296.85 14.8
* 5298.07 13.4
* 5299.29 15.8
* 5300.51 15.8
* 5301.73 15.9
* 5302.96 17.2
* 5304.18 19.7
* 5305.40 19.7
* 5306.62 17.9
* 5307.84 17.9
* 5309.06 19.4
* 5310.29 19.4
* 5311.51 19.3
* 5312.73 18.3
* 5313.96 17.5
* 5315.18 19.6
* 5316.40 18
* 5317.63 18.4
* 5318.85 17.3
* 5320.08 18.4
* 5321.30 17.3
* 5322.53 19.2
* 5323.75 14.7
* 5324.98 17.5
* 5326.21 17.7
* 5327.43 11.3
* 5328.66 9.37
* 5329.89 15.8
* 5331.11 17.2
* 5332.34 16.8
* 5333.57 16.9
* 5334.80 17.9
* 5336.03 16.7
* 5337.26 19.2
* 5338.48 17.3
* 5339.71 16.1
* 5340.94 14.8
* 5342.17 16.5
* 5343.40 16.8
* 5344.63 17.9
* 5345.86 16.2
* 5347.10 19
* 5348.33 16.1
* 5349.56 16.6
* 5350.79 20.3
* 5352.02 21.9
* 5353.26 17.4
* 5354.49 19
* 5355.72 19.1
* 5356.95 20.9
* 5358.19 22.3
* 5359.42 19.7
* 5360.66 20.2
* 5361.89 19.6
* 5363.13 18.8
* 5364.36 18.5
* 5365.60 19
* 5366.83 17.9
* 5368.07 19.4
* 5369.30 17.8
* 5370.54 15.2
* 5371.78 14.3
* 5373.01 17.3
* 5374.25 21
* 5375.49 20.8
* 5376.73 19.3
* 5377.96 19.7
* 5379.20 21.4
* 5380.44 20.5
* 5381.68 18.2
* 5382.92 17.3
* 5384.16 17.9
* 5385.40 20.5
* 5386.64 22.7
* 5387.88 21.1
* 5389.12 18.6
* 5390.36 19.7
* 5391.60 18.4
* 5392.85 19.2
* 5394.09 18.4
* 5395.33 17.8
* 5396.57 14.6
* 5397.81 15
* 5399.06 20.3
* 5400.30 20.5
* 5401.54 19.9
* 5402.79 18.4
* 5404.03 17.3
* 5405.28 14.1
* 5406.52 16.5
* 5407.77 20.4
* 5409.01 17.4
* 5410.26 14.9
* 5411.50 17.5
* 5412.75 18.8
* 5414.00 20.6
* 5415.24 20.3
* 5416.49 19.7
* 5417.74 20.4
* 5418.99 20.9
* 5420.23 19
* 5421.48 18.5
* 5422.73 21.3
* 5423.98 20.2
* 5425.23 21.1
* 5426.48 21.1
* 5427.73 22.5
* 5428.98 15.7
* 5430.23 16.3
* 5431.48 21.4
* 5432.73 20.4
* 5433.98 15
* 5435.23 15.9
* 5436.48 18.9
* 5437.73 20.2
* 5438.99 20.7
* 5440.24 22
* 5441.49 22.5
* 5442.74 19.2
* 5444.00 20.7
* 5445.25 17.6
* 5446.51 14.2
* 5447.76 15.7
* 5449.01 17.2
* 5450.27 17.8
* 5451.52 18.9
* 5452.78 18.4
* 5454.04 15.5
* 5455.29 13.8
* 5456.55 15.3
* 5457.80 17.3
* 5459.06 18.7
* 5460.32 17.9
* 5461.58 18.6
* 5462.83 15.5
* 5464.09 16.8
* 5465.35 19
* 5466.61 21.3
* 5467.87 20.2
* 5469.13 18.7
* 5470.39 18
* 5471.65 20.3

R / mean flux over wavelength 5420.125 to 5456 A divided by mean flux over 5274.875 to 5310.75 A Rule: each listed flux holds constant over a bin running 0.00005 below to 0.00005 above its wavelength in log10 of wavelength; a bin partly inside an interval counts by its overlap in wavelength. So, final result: 1.1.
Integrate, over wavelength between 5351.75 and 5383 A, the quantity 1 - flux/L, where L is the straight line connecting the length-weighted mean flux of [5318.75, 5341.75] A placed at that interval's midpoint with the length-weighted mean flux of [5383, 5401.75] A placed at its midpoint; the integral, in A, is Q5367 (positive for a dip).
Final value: -2.1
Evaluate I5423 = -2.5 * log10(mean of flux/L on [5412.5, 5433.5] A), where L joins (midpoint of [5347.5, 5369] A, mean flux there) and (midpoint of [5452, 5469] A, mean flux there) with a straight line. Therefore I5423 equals -0.10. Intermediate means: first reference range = 19.2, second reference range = 17.6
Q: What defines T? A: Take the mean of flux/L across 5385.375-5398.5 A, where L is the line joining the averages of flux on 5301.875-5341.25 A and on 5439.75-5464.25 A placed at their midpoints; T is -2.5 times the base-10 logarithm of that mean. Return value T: -0.07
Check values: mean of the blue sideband 17.3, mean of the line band 18.6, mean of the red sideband 17.7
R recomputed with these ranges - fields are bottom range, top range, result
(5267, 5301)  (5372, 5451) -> 1.15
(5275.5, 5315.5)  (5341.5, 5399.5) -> 1.06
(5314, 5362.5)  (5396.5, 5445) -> 1.08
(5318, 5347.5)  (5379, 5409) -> 1.12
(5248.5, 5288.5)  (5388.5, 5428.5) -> 1.19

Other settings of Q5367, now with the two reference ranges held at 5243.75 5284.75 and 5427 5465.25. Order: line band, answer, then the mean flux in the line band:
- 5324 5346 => 0.47 A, 16.2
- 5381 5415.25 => -2.00 A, 18.4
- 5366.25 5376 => -0.51 A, 17.9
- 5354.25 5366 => -1.99 A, 19.7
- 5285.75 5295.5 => -1.70 A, 18.7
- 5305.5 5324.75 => -2.27 A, 18.2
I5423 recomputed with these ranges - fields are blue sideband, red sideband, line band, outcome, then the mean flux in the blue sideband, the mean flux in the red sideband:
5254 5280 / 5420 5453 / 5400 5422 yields -0.01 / 15.4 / 19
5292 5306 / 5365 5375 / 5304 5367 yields -0.03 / 17.1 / 17.8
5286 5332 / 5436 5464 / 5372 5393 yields -0.11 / 17.4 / 18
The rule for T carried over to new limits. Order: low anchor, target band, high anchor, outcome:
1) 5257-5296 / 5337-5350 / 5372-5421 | 0.05 mag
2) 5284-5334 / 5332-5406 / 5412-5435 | 0.00 mag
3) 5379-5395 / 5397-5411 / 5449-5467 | 0.08 mag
